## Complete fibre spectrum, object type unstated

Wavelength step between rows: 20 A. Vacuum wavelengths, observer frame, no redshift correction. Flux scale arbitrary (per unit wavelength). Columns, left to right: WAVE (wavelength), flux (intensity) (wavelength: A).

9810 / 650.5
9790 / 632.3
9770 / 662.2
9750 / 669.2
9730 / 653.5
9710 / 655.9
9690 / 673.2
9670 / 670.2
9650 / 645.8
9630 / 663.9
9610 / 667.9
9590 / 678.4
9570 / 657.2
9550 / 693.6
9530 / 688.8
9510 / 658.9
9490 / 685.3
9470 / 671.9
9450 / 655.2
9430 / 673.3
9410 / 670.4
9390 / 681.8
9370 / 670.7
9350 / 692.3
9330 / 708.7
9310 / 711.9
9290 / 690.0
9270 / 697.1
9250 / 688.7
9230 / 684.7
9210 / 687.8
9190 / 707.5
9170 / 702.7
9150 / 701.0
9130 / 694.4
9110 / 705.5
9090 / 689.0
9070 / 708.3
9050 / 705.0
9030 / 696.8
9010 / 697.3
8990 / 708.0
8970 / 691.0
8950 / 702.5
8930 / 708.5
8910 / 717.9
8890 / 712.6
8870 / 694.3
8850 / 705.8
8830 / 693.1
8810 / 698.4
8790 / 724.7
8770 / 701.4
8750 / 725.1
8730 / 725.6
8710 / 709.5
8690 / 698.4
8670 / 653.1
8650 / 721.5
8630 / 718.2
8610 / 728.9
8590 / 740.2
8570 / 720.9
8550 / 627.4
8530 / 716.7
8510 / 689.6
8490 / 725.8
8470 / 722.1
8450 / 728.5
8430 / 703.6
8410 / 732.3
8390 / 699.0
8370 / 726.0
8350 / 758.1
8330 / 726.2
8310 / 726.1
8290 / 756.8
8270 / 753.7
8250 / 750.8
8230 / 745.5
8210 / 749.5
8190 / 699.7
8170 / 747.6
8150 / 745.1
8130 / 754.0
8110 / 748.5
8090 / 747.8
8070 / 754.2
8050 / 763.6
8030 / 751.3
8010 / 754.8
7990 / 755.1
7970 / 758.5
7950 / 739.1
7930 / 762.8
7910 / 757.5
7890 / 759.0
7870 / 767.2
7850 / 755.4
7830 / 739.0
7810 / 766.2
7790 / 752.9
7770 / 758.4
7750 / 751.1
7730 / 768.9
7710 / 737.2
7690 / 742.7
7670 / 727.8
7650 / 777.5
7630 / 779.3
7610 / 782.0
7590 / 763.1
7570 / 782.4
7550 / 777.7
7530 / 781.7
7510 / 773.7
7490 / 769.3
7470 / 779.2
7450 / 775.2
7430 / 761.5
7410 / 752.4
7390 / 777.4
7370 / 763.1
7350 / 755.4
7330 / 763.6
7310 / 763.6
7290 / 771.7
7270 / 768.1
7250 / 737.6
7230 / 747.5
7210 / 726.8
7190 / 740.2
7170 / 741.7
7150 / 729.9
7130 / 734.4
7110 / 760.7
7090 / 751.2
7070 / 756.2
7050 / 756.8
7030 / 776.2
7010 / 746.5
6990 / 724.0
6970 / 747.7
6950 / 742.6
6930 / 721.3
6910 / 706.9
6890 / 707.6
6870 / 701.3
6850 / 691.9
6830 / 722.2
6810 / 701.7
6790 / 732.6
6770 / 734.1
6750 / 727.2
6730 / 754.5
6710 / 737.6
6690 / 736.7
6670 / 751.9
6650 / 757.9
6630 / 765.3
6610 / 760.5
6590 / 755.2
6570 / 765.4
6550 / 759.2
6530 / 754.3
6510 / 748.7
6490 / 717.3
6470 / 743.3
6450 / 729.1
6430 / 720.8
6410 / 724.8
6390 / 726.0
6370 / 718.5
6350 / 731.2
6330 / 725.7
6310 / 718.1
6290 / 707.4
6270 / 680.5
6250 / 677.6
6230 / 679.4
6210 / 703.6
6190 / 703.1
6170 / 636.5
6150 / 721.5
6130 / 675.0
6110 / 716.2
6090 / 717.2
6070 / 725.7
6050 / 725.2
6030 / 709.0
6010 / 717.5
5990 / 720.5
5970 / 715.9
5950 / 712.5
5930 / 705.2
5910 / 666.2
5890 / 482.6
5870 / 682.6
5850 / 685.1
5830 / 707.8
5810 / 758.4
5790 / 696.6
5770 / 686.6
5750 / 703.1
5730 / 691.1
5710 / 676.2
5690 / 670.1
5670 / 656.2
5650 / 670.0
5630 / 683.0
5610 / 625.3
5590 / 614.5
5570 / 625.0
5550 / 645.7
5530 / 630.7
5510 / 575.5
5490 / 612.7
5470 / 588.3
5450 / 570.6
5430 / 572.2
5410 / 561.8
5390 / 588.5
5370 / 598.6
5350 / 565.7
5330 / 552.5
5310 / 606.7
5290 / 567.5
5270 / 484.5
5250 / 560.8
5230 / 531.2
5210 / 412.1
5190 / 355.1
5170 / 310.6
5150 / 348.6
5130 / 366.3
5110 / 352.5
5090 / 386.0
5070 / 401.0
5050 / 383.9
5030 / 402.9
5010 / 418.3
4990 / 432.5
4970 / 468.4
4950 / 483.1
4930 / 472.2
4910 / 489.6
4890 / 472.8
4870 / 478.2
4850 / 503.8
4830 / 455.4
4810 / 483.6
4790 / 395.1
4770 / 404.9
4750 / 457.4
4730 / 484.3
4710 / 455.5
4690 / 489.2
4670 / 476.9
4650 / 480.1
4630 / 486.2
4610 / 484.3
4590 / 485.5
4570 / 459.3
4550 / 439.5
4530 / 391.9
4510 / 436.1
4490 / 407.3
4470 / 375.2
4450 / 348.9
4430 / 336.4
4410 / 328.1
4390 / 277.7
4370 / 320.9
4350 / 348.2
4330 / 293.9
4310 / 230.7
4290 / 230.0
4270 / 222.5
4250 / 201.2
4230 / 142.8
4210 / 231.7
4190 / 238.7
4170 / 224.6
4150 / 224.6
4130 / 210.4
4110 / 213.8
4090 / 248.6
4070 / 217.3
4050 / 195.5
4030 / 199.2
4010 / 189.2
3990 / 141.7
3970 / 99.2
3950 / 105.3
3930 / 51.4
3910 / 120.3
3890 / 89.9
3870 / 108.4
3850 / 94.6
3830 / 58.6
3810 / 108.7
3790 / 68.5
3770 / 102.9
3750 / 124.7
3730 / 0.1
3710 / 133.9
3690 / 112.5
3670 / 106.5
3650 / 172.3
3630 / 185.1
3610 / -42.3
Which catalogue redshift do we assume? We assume 0.00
